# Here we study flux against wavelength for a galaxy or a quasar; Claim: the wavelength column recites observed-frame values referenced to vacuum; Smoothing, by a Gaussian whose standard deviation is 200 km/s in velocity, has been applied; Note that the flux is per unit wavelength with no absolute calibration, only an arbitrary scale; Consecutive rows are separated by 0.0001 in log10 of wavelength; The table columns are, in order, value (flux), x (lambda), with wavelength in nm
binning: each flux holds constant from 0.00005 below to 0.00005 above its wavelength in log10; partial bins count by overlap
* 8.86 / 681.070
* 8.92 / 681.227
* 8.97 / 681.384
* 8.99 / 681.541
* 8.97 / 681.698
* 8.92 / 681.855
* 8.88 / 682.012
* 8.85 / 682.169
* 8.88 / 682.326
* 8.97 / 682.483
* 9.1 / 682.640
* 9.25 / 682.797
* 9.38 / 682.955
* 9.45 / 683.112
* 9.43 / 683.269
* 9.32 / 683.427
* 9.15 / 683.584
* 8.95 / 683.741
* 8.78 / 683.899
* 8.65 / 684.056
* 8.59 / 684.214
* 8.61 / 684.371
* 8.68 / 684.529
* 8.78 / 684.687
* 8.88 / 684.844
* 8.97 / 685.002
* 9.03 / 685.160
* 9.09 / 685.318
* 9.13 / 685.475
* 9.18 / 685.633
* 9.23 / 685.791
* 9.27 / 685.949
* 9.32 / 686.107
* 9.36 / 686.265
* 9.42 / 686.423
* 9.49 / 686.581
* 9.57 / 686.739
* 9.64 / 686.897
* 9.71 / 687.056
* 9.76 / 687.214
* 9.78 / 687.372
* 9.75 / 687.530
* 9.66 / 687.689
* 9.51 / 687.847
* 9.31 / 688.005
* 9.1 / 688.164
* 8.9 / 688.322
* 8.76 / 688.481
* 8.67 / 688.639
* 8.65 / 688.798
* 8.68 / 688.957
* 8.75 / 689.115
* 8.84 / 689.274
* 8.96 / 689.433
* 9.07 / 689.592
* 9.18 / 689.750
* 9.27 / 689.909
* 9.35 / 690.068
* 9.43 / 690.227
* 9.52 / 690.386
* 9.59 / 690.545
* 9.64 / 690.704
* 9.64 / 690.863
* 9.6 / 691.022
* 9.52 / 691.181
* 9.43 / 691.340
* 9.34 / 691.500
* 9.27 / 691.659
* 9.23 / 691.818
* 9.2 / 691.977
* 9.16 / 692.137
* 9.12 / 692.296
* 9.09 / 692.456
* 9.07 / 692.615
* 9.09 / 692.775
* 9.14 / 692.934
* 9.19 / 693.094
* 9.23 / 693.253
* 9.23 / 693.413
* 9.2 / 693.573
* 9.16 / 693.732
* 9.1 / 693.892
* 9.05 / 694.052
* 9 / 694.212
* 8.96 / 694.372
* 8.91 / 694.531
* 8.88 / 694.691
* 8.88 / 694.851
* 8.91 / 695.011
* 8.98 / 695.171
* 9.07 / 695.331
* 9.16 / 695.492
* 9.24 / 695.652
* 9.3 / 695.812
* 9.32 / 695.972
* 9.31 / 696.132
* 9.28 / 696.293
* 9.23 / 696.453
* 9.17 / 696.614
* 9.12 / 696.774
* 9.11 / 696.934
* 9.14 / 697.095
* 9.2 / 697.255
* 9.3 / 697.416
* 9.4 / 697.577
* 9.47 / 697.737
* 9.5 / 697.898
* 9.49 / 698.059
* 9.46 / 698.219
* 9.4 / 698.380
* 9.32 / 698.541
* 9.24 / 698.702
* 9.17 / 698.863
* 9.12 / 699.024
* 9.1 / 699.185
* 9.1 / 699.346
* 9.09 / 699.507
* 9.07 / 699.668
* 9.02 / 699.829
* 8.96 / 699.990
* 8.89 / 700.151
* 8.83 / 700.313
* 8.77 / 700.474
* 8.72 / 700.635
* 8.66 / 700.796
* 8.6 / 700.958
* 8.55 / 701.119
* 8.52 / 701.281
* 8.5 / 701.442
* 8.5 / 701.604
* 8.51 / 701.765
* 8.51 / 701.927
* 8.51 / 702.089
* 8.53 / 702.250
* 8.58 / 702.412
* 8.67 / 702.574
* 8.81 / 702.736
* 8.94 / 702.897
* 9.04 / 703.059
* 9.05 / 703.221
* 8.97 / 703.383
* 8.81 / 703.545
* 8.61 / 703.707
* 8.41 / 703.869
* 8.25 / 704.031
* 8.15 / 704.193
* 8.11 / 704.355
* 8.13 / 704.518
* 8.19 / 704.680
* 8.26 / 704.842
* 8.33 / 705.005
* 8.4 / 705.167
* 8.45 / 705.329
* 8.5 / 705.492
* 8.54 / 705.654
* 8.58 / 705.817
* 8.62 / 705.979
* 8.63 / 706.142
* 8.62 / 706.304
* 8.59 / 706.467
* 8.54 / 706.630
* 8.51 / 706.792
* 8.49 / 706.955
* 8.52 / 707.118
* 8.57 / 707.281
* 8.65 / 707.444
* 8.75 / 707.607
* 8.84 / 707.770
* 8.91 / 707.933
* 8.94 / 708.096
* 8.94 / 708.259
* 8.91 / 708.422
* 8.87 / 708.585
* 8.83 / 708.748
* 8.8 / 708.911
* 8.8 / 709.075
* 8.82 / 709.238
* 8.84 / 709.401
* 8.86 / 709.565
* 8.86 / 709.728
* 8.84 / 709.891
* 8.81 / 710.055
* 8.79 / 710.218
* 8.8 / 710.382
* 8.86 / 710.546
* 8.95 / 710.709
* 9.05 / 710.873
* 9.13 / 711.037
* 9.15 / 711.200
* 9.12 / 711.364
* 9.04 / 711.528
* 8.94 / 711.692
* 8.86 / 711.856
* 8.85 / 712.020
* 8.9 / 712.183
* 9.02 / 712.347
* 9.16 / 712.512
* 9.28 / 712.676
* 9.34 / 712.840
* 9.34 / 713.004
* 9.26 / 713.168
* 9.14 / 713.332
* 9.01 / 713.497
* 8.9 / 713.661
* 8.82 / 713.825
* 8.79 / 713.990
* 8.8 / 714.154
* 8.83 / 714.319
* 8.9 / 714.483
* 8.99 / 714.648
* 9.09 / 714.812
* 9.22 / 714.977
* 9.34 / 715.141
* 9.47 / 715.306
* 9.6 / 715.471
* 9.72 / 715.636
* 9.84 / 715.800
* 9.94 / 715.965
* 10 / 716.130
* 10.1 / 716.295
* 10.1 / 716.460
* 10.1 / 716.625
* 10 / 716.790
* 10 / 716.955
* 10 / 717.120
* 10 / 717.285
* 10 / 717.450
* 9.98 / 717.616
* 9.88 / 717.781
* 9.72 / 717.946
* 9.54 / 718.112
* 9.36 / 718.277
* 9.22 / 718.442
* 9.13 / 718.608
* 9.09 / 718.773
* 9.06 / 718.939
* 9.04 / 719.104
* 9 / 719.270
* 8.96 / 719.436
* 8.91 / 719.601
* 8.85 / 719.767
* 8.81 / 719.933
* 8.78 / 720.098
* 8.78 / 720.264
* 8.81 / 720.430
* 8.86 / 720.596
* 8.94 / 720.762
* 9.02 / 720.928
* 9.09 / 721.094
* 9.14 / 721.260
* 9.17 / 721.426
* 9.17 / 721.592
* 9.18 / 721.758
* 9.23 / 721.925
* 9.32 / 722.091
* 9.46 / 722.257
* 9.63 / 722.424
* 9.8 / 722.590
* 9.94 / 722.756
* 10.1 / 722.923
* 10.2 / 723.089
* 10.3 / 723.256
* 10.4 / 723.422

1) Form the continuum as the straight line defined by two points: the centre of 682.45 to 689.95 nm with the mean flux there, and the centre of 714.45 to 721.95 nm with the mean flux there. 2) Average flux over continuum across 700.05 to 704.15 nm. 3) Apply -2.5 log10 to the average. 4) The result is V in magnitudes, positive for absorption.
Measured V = 0.07 mag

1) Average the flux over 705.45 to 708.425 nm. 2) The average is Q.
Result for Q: 8.66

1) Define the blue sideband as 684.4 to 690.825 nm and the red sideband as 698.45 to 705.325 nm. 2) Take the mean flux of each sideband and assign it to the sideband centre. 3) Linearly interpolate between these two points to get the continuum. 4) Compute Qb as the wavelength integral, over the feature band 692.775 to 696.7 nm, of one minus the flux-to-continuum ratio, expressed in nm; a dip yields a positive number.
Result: -0.07 nm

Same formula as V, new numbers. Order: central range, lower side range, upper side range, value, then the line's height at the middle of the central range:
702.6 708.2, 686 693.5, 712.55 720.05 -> 0.09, 9.34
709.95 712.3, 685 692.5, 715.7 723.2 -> 0.05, 9.41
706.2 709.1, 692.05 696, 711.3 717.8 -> 0.07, 9.29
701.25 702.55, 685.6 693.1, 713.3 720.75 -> 0.10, 9.31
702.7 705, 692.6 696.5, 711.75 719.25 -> 0.09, 9.24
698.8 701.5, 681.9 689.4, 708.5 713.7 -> 0.02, 9.04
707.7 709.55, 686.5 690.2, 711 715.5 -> 0.03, 9.11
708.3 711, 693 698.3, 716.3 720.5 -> 0.06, 9.33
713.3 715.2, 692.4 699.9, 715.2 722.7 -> 0.05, 9.37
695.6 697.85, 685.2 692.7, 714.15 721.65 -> 0.00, 9.3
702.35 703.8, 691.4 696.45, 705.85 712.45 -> 0.01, 8.95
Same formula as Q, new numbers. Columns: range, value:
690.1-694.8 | 9.24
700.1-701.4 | 8.68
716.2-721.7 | 9.35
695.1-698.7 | 9.27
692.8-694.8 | 9.09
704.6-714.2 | 8.81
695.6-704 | 8.98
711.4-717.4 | 9.36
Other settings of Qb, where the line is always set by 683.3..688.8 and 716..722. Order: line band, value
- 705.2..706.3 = 0.09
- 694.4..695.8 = 0.03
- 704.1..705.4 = 0.14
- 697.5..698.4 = -0.02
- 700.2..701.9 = 0.12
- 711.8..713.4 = 0.04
